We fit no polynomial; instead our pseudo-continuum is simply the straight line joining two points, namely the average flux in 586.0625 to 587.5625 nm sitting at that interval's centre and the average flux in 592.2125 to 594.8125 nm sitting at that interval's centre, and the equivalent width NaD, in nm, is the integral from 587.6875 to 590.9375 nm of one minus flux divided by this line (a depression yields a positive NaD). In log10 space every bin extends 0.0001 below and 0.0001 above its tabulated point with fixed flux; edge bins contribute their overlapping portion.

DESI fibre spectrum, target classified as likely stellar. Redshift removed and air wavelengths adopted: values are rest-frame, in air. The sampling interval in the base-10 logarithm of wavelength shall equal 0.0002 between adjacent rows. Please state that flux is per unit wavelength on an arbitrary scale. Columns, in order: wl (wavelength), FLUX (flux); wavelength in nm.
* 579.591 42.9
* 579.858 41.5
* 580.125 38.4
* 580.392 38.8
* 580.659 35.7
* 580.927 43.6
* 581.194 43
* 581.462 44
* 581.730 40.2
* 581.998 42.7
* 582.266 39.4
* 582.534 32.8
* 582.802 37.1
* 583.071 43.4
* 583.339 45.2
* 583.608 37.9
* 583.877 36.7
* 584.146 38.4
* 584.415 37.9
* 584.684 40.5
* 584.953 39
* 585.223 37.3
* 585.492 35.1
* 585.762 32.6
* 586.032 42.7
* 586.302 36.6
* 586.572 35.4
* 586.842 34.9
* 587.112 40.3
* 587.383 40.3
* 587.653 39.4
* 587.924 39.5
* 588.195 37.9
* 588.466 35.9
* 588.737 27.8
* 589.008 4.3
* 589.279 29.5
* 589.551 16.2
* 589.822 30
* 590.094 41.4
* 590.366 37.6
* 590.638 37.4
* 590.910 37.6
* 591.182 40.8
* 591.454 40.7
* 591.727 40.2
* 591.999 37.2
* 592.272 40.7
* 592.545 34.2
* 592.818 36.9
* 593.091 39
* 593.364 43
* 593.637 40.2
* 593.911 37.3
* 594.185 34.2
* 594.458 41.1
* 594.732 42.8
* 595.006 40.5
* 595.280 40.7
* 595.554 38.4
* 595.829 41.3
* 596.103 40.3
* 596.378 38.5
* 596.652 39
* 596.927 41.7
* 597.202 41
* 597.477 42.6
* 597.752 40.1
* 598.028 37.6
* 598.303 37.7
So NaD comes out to 0.591 nm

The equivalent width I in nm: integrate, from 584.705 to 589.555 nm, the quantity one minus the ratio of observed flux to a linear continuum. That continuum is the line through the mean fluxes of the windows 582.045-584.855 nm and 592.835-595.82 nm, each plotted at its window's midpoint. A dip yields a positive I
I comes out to 0.62 nm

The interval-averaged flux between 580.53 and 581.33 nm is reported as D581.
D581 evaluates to 40.8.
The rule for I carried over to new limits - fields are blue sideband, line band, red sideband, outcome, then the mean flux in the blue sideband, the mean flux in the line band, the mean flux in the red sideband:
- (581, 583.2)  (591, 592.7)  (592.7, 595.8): 0.03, 40.4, 38.9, 39.5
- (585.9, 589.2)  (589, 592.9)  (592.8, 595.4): 0.29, 34.5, 34.6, 39.7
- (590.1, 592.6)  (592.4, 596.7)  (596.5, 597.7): 0.09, 38.8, 39.2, 41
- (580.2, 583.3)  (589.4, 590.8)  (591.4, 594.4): 0.23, 40.2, 32.6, 38.5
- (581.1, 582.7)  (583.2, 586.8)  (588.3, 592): -0.07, 40.2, 38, 32.5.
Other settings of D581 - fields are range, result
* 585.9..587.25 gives 38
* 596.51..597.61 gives 41.1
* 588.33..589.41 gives 24.4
